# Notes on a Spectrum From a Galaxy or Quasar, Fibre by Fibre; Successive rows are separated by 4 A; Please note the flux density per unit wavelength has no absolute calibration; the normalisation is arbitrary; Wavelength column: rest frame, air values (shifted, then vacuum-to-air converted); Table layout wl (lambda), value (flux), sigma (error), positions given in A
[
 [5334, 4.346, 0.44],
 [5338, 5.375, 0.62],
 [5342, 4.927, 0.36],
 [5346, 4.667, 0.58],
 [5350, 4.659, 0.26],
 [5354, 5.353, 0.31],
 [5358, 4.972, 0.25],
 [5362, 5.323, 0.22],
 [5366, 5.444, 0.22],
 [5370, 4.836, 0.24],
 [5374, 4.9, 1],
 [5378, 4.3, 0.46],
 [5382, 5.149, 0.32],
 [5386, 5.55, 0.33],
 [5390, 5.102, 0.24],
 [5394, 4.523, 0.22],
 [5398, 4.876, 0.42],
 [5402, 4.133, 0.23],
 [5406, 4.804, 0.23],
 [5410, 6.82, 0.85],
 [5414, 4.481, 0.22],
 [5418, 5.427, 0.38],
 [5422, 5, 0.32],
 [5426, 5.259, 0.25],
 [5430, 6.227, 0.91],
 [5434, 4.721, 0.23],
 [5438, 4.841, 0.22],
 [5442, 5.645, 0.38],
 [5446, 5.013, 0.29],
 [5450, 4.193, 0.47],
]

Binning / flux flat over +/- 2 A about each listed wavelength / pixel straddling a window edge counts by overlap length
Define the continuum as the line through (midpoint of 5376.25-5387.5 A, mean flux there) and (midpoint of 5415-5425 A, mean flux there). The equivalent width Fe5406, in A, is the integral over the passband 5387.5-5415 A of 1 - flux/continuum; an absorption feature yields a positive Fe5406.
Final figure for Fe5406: 0.4 A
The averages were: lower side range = 4.99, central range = 4.99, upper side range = 5.14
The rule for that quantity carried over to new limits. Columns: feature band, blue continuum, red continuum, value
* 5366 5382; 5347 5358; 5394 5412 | 0.6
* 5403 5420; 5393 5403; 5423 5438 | -1.6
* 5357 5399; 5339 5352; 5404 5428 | 0.2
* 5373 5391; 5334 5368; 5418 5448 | 0.4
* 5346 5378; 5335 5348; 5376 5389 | -0.1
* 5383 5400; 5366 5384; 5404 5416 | 0.3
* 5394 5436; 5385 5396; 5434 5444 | -0.5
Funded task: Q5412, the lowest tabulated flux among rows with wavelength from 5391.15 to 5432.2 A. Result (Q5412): 4.133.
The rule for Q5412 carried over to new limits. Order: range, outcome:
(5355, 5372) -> 4.836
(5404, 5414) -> 4.481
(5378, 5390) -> 4.3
